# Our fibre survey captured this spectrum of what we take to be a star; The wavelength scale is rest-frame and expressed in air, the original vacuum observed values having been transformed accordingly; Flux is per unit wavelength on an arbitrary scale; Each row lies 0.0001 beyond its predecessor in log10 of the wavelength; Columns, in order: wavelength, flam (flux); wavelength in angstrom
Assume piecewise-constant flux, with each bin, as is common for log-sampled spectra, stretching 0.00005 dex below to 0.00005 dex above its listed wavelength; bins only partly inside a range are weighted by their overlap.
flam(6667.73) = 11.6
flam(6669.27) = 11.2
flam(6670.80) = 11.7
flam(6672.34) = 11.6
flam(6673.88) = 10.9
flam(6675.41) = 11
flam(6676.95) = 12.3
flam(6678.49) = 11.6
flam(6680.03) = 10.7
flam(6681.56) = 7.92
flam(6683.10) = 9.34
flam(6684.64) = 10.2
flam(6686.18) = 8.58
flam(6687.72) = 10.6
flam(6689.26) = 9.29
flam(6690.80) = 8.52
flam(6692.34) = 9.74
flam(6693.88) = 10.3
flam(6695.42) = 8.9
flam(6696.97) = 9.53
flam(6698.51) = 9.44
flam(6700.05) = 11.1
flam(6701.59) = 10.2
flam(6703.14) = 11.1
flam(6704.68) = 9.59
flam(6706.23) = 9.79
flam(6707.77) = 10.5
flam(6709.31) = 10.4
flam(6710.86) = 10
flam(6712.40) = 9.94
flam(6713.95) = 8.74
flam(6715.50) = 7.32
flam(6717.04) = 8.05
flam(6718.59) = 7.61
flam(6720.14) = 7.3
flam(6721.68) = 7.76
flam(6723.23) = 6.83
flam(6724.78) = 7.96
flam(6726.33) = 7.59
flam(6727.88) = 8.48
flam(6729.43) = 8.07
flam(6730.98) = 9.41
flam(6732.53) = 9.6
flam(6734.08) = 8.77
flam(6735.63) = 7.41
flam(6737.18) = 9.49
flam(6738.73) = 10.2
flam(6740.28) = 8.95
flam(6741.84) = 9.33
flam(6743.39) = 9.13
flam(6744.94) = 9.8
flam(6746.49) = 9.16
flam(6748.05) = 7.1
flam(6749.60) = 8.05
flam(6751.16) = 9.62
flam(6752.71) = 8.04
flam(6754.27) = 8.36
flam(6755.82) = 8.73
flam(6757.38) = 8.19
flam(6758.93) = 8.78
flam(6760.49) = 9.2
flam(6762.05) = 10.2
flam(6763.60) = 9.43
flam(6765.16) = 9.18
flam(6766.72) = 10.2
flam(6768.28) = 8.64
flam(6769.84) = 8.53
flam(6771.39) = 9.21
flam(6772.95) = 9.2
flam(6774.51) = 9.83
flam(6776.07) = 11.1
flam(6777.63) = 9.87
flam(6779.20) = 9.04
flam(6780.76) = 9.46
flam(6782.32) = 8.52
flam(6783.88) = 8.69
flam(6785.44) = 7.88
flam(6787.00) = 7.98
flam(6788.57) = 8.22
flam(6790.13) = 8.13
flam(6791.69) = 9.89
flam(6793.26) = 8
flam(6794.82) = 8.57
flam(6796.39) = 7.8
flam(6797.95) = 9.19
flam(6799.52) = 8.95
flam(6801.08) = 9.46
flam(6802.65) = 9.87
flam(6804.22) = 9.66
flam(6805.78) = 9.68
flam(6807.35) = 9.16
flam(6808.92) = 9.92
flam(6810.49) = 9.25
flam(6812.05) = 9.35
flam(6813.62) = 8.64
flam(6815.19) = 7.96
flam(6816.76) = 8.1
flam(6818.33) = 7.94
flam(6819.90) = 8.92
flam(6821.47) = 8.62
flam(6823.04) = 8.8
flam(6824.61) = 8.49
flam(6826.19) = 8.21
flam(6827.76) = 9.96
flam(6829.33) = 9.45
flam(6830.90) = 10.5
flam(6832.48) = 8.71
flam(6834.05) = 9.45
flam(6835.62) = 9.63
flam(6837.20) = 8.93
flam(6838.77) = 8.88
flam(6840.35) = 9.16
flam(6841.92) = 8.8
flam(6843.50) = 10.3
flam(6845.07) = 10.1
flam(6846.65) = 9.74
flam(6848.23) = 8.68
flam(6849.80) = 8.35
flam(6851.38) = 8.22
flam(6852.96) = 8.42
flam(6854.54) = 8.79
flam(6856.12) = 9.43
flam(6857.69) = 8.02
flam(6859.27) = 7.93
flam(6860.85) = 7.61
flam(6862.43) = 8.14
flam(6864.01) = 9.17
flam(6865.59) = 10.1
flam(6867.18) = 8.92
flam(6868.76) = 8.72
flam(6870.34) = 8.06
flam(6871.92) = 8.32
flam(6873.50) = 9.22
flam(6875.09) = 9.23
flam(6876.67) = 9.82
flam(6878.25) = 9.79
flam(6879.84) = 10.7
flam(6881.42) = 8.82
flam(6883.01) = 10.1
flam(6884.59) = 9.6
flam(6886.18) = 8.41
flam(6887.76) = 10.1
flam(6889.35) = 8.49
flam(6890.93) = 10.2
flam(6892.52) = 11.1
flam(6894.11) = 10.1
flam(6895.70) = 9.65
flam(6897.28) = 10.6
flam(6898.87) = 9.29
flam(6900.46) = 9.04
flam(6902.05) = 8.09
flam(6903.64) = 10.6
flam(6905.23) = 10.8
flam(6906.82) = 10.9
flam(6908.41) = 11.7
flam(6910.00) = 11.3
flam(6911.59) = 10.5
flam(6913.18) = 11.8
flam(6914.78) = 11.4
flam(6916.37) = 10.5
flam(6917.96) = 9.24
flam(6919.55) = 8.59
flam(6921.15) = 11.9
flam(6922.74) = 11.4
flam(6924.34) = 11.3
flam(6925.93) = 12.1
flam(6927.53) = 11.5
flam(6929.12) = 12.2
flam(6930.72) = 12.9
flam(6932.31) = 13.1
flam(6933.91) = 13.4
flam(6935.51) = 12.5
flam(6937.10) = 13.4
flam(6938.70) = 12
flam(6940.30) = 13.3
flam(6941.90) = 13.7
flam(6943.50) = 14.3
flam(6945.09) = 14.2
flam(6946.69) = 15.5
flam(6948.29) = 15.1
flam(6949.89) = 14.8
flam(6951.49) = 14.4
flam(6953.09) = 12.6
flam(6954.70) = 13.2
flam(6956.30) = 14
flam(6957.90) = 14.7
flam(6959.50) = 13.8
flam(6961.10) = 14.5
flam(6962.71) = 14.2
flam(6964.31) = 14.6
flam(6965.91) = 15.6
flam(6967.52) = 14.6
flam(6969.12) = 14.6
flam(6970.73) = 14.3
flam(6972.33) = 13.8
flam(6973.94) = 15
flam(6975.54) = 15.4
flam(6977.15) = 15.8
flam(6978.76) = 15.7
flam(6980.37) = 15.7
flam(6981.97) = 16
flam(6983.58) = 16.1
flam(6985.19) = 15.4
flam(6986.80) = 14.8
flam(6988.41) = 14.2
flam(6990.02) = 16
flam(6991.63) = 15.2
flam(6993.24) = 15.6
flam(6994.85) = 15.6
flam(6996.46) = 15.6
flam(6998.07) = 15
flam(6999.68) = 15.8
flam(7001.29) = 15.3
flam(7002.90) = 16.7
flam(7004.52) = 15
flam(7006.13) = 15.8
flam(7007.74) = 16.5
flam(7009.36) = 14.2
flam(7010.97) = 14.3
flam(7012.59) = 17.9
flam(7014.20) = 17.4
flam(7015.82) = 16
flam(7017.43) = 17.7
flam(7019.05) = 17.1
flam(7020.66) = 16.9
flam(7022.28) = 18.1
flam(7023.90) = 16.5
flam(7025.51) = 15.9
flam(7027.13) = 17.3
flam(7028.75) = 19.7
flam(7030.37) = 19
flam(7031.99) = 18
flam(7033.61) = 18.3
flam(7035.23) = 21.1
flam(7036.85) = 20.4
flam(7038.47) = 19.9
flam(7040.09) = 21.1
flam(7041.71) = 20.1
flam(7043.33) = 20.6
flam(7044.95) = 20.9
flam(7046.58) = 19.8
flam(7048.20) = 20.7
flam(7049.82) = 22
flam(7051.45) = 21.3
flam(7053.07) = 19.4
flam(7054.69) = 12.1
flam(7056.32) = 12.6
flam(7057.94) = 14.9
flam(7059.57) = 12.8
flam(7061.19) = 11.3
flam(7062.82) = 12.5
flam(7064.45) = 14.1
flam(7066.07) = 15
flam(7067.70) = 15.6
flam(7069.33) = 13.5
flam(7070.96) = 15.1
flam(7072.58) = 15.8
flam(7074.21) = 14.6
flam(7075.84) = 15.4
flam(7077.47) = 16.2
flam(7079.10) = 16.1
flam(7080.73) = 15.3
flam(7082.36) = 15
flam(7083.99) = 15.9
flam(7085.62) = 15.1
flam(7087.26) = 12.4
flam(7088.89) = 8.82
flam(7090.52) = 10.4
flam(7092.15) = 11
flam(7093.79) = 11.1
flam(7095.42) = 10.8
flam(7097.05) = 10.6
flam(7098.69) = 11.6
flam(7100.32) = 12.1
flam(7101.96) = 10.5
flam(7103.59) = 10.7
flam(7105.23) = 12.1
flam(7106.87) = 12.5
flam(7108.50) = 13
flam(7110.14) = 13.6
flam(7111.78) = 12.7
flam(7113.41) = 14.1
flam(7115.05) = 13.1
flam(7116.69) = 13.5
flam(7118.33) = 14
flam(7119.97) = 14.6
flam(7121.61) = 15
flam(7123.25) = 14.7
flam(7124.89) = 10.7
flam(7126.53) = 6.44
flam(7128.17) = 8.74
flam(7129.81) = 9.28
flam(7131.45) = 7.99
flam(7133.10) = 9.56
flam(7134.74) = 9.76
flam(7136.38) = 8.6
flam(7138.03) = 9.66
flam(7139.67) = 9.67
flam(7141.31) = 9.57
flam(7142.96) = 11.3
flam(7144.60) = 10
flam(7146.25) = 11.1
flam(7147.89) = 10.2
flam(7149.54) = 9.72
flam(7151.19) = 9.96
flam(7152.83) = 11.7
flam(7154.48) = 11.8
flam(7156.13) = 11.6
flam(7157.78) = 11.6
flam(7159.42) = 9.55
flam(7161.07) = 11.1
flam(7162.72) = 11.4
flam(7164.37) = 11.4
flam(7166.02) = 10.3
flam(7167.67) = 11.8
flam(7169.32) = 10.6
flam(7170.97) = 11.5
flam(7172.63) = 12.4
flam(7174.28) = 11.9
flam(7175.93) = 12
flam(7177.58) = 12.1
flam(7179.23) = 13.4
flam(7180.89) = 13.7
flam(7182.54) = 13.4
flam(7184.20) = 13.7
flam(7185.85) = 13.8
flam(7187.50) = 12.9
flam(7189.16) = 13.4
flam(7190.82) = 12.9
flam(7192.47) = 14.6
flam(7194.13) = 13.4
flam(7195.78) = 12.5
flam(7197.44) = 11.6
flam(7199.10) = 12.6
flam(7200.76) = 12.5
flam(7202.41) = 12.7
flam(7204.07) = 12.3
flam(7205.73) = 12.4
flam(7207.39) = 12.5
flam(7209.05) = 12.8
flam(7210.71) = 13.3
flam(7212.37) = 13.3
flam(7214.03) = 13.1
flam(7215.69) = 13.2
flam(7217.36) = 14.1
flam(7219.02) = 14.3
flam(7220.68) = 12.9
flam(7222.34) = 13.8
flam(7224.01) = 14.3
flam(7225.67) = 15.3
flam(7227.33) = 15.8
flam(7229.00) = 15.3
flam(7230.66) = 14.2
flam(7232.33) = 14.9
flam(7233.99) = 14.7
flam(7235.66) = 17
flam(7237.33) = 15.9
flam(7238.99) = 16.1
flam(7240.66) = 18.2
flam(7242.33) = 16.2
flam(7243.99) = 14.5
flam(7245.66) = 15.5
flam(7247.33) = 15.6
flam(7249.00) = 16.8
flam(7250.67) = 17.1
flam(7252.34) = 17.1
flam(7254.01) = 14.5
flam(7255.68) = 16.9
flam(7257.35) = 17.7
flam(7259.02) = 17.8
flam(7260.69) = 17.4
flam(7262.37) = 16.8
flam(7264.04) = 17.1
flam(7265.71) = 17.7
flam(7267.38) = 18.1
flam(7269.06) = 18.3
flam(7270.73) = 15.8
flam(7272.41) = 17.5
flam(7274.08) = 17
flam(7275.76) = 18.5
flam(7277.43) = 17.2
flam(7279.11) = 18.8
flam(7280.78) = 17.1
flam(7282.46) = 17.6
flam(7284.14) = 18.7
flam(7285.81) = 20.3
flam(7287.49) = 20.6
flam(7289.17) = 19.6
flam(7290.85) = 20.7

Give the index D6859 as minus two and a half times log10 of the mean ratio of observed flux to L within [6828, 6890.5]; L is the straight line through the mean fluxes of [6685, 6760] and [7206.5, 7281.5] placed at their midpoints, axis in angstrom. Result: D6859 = 0.18 mag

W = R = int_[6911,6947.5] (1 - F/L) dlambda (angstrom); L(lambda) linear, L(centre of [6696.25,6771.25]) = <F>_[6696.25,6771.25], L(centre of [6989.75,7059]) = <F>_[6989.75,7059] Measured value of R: 6.1 angstrom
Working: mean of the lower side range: 8.98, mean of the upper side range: 17.4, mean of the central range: 12.2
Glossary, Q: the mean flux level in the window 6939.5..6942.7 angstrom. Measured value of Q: 13.5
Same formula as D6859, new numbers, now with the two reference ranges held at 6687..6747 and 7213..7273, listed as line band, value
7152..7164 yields 0.29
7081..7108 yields 0.16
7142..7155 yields 0.34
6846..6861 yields 0.26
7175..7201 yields 0.16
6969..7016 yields -0.22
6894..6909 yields 0.14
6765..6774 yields 0.07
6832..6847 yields 0.14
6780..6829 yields 0.16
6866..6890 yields 0.21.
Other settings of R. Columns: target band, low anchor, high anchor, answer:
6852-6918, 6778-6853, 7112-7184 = -0.9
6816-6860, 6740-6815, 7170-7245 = 3.3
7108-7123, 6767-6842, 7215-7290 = 0.5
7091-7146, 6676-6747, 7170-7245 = 7.0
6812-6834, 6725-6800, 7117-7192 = 1.0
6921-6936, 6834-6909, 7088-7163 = -3.9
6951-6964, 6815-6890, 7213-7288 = -3.6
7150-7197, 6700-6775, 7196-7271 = 7.3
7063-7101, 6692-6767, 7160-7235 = -4.8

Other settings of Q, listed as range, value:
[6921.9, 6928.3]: 11.6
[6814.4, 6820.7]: 8.23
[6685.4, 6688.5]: 9.59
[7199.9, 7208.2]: 12.5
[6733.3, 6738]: 8.58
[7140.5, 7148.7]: 10.4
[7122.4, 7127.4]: 10.6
